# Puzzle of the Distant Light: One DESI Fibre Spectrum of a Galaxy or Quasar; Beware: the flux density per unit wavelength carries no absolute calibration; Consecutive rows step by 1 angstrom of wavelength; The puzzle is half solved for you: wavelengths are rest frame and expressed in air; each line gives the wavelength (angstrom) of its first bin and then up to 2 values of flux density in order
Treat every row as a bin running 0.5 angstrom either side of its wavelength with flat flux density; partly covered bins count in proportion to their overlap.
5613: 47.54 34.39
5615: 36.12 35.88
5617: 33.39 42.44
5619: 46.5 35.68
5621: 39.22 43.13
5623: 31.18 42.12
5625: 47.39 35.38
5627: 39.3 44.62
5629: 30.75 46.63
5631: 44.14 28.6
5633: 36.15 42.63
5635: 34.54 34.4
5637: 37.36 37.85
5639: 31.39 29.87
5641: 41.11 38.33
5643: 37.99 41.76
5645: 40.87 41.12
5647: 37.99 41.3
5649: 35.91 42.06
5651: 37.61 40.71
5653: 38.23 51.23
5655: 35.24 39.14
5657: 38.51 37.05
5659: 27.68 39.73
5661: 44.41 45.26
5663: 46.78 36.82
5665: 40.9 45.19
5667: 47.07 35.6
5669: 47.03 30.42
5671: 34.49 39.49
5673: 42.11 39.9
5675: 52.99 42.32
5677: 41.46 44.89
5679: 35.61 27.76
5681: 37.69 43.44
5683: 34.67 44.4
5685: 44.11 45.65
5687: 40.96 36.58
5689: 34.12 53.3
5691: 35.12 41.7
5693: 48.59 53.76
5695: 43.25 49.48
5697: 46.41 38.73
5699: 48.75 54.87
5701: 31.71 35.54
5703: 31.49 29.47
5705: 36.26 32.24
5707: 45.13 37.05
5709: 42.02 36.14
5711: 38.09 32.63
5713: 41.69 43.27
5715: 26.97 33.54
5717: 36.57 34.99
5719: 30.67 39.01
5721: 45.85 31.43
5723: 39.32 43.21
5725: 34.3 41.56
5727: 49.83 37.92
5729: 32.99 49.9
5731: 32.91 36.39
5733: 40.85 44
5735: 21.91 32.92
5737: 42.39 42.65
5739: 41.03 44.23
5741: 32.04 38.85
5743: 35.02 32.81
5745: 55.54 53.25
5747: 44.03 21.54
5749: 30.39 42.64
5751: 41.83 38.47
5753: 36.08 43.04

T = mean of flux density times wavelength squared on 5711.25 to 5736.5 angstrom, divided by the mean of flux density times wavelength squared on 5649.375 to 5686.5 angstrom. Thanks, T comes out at 0.94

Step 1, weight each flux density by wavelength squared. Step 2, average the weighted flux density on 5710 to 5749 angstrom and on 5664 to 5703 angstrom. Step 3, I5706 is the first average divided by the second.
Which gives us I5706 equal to 0.93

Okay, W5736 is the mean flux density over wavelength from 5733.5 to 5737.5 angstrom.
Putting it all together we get 35.3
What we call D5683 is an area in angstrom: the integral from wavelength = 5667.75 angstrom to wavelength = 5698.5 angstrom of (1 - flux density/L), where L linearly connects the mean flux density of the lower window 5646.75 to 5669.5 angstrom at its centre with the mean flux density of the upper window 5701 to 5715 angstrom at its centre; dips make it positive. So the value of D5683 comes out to -2.5 angstrom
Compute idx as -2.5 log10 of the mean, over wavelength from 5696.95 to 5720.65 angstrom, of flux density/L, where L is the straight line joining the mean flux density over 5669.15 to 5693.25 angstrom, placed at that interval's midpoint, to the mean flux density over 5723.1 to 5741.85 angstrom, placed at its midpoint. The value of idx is 0.06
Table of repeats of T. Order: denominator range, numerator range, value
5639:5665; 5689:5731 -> 1.03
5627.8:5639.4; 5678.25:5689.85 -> 1.07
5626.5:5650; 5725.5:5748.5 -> 1.07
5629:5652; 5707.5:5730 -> 1.03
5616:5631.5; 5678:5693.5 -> 1.03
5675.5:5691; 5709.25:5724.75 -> 0.93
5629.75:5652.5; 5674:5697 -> 1.13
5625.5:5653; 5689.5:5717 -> 1.08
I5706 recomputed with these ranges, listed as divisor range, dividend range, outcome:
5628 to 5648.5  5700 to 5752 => 1.03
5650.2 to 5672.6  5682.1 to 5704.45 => 1.06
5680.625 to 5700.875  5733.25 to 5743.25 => 0.88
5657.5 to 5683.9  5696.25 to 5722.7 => 0.96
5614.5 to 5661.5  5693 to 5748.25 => 1.05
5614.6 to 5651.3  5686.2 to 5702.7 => 1.15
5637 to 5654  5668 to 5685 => 1.04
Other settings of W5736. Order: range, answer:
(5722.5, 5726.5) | 39.6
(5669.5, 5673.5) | 36.6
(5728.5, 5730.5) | 41.4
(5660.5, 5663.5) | 45.5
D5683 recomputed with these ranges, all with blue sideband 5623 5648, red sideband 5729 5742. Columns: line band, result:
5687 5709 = -1.6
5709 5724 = 0.6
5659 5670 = -1.0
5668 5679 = -0.8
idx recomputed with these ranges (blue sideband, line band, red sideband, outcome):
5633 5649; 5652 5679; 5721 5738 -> -0.08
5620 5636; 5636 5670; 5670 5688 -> 0.00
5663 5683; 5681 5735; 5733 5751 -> 0.00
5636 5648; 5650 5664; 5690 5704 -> -0.02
